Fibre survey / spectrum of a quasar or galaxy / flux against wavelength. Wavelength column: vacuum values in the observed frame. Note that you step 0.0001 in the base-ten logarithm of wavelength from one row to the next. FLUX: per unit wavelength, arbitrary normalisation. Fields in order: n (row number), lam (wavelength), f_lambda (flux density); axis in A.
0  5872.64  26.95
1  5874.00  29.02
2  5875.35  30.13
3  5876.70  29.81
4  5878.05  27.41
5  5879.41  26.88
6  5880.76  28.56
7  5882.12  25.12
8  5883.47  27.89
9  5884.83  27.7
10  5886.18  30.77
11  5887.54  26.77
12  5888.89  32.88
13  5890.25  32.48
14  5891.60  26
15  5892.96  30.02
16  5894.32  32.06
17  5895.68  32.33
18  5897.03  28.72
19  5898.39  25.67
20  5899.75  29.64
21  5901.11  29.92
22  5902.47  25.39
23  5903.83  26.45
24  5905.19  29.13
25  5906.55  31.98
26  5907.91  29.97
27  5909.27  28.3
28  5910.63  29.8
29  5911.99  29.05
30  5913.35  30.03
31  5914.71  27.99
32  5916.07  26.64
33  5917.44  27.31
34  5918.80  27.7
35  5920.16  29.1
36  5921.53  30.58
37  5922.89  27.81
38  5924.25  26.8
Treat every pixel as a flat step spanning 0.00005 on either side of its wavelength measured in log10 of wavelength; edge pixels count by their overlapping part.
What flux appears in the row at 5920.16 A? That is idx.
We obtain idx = 29.1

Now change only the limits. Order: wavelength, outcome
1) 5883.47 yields 27.89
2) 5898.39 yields 25.67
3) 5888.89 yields 32.88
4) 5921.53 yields 30.58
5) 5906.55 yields 31.98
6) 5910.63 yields 29.8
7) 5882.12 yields 25.12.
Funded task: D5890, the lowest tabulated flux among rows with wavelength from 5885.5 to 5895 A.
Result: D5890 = 26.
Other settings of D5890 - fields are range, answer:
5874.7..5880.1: 26.88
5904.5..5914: 28.3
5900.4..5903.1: 25.39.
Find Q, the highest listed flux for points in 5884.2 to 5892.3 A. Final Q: 32.88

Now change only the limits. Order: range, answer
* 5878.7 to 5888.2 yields 30.77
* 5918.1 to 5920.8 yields 29.1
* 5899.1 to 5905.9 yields 29.92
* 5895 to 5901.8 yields 32.33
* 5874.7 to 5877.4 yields 30.13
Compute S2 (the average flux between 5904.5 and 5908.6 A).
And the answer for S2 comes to 30.3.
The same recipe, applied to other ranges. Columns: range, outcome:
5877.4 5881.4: 27.6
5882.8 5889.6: 29.2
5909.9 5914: 29.6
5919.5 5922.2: 29.8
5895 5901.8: 29.3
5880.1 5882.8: 26.8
